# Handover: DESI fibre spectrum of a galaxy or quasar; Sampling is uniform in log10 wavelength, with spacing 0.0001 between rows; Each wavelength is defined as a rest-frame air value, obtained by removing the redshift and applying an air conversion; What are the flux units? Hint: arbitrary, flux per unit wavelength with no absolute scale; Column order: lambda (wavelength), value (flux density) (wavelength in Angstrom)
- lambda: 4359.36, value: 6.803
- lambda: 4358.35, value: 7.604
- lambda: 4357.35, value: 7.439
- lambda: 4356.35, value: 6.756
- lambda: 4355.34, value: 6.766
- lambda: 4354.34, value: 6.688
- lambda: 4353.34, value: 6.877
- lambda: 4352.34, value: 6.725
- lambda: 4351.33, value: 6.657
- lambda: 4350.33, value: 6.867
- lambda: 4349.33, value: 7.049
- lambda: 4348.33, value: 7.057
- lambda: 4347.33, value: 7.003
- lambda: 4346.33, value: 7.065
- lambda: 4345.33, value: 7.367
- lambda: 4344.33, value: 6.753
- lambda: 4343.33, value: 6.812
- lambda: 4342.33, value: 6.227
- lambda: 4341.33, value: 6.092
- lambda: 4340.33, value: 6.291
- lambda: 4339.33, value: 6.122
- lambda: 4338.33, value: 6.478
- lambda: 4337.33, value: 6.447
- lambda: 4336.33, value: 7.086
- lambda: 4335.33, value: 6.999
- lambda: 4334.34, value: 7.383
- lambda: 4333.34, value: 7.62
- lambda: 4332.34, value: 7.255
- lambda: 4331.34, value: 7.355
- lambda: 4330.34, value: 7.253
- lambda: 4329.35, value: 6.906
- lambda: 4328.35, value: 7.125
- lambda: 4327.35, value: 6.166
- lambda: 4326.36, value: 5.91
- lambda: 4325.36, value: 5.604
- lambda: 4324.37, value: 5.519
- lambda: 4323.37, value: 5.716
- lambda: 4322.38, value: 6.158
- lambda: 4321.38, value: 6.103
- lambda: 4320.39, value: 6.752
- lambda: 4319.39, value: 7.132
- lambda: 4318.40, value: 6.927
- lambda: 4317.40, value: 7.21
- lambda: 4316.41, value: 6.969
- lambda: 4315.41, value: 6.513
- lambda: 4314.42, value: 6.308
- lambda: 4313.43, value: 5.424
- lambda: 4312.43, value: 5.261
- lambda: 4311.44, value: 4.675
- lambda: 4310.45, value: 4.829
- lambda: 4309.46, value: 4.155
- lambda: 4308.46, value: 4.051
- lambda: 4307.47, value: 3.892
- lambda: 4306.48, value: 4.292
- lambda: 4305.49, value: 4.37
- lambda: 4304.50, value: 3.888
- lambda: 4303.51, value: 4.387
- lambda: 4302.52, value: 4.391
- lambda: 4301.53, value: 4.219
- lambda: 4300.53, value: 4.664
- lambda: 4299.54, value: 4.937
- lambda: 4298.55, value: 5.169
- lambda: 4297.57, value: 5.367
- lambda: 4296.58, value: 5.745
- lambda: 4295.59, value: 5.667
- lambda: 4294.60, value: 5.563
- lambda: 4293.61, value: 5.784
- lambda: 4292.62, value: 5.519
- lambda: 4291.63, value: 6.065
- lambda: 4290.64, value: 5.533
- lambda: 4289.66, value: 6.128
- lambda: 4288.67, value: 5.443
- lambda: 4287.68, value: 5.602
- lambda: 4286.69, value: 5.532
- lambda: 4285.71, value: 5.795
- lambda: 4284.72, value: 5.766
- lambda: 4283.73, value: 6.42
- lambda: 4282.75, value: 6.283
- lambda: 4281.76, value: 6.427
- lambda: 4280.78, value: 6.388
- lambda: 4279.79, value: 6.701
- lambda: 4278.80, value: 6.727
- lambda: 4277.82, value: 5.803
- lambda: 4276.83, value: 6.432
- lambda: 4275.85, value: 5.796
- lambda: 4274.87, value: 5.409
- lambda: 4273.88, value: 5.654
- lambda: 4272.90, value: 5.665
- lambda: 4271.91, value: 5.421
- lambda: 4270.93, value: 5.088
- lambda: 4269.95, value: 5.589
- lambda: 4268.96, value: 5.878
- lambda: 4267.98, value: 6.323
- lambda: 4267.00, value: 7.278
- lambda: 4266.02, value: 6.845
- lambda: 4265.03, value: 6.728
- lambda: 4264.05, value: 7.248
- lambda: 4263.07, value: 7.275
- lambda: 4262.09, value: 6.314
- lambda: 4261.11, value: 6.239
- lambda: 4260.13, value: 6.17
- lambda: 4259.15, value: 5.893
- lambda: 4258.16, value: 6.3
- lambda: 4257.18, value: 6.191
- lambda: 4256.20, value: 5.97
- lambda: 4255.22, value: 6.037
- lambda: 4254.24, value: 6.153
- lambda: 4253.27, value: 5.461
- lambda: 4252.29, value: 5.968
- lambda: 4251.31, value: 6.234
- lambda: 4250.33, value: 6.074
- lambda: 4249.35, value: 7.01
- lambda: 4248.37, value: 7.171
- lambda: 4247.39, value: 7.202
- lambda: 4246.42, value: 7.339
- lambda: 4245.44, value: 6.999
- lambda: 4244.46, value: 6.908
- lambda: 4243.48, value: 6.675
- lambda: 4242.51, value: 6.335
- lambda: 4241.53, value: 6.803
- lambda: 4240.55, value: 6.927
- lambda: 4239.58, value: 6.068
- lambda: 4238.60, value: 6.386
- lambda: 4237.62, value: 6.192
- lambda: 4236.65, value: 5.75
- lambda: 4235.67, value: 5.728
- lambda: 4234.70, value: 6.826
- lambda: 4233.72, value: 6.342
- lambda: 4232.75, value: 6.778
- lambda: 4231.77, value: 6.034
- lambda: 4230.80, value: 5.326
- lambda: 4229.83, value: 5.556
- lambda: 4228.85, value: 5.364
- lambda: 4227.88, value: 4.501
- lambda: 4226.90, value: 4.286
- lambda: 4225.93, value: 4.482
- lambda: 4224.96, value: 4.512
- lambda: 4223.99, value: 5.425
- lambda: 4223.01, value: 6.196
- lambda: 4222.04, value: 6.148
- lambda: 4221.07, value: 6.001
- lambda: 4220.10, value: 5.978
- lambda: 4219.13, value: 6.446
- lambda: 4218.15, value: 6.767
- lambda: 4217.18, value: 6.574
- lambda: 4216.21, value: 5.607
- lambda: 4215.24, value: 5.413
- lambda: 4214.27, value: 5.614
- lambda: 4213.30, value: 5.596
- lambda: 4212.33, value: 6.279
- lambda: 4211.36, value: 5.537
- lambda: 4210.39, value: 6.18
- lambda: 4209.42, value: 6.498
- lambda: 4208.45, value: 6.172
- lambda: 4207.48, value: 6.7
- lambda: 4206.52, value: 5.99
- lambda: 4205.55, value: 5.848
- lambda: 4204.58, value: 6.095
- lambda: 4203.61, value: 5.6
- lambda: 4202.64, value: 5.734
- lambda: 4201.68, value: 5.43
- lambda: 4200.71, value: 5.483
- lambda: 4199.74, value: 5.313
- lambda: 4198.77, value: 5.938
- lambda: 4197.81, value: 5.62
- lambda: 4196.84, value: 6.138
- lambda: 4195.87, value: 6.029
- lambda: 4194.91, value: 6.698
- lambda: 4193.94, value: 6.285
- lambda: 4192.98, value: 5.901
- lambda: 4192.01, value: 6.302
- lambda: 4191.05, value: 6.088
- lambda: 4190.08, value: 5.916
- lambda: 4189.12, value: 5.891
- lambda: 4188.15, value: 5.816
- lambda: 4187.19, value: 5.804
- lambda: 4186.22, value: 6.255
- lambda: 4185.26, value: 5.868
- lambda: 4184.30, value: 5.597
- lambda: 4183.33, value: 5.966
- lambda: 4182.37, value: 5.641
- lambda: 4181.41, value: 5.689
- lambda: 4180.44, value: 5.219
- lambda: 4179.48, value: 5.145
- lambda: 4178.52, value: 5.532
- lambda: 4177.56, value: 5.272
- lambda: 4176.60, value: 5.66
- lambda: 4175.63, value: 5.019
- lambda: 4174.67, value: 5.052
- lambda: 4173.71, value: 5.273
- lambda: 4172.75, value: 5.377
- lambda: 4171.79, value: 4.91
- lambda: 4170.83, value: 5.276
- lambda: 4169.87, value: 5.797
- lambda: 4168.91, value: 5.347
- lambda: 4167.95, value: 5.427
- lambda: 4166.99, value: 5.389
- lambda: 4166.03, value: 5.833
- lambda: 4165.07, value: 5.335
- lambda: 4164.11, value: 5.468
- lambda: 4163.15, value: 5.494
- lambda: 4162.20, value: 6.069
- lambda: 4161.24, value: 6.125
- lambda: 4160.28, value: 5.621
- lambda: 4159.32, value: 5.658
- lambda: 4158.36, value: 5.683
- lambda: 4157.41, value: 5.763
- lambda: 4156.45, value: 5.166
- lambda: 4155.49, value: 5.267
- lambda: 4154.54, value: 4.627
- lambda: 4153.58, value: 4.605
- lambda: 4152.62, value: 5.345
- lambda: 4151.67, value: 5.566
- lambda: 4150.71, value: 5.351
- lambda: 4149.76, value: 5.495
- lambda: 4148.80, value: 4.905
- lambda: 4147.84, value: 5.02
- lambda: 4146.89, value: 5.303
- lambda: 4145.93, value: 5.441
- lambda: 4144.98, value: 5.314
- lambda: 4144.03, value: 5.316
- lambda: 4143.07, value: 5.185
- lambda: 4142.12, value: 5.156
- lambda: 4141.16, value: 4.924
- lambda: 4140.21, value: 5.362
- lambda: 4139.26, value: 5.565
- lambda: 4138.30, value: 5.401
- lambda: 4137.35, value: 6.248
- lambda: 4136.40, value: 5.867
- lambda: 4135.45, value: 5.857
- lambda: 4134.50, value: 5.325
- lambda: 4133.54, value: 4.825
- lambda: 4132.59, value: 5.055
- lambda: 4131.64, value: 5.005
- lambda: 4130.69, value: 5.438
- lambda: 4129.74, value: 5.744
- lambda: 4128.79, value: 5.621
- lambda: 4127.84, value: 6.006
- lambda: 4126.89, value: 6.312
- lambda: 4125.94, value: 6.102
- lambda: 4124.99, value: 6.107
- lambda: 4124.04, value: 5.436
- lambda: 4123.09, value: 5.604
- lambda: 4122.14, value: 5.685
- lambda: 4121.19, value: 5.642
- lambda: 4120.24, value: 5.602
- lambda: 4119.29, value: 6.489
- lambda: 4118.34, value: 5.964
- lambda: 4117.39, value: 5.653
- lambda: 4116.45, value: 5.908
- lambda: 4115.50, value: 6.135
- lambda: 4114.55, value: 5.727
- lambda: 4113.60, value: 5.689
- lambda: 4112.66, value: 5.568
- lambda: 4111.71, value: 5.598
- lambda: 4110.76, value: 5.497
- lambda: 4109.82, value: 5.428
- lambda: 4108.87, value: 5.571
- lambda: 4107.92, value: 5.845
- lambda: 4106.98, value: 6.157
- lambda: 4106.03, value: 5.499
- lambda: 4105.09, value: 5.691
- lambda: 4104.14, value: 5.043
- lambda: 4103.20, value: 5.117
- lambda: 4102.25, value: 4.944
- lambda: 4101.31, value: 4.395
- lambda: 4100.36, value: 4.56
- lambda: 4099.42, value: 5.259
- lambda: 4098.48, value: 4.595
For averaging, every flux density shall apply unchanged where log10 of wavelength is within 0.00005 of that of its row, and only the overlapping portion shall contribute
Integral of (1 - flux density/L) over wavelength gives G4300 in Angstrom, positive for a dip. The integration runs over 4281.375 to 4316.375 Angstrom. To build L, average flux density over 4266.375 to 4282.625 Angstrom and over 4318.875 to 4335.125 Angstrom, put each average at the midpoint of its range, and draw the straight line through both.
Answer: 5.7 Angstrom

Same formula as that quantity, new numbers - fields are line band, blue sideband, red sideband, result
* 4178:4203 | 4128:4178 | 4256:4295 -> -1.0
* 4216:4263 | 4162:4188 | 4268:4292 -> -3.1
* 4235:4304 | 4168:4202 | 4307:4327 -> -3.8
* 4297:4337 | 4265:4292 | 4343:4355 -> 4.4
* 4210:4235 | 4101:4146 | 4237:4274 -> 1.7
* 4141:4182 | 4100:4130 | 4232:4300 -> 3.1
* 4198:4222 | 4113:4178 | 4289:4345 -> -1.3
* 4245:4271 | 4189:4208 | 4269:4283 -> -2.1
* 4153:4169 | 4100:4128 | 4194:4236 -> 0.7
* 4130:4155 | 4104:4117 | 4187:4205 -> 2.0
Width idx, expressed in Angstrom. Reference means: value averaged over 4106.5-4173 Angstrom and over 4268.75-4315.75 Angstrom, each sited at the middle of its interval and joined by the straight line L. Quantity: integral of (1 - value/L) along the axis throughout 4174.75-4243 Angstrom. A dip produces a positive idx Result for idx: -4.6 Angstrom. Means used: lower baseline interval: 5.54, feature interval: 5.85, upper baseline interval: 5.42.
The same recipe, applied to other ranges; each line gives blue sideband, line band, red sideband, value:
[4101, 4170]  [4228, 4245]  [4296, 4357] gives -1.1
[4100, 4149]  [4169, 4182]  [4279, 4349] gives 0.7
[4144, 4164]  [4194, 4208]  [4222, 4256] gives -0.3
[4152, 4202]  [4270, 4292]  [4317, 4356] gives 1.5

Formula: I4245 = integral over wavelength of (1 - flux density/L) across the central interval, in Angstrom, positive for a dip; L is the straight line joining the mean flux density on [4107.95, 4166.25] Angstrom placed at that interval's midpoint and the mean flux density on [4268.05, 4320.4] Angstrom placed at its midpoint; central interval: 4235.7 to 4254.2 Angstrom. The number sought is -3.1 Angstrom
